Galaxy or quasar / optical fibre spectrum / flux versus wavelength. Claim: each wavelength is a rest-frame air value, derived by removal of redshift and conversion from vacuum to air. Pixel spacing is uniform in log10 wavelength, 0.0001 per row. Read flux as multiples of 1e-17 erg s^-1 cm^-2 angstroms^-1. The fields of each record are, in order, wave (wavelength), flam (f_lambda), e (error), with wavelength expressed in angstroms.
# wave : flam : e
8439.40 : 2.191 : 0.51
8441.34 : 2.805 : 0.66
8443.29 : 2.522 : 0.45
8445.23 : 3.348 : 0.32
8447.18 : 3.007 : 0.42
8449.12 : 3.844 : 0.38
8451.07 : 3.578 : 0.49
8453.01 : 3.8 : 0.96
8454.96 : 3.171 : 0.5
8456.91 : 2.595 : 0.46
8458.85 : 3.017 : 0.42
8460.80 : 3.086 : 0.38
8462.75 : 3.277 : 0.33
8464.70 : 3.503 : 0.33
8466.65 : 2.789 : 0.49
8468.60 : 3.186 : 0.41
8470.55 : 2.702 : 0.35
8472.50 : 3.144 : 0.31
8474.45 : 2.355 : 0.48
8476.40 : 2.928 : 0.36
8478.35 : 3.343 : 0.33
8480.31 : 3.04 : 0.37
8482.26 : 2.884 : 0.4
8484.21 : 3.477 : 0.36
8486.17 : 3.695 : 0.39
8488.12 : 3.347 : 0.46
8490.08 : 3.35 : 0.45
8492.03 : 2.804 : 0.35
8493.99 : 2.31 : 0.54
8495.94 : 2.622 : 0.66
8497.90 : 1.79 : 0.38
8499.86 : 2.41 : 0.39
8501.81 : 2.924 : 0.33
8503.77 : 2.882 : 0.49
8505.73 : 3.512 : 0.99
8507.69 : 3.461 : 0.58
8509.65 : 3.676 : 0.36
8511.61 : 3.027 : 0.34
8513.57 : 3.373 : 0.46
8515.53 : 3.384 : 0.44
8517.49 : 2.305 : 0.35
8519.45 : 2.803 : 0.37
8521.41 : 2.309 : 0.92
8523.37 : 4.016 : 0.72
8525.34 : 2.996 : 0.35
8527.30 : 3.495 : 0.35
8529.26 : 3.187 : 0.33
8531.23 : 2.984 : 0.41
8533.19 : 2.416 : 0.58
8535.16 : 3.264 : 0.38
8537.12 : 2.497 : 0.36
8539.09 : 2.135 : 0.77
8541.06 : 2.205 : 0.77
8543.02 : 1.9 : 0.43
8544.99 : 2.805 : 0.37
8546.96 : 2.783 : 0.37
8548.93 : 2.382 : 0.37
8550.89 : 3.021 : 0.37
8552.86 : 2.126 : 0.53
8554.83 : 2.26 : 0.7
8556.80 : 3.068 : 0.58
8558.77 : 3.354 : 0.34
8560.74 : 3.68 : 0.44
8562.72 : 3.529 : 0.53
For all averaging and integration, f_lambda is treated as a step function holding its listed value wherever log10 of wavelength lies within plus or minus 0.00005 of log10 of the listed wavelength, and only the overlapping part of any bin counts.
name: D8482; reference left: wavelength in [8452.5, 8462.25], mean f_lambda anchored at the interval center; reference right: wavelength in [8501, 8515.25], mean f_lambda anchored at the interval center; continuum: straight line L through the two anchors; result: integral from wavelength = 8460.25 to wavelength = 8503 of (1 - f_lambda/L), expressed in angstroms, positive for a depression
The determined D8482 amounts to 3.1 angstroms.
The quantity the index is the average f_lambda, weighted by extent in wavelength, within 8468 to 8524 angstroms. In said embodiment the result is 2.99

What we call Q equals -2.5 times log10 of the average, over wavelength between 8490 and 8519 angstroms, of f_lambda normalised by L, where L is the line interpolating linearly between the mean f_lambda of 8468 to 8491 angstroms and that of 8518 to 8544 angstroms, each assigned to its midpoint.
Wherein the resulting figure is 0.02 mag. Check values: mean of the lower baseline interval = 3.12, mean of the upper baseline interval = 2.78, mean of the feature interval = 2.91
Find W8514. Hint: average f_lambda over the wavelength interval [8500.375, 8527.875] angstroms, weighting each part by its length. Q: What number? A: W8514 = 3.14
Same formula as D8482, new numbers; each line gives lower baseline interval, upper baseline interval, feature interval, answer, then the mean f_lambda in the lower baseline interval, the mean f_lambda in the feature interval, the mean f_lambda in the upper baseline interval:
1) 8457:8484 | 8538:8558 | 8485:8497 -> -0.6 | 3.02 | 3.02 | 2.48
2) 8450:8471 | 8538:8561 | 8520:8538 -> -1.8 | 3.17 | 3.02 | 2.61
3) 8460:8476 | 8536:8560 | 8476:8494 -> -1.6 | 3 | 3.17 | 2.56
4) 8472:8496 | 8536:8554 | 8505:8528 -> -4.0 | 3.04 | 3.19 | 2.43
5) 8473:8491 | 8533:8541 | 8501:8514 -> -1.8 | 3.16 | 3.26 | 2.55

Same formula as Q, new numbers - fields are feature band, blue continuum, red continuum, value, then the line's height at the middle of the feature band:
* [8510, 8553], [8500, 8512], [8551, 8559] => 0.043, 2.93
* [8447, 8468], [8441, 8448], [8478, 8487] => -0.072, 3.05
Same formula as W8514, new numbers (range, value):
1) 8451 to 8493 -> 3.13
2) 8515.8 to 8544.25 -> 2.77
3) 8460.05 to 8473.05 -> 3.1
